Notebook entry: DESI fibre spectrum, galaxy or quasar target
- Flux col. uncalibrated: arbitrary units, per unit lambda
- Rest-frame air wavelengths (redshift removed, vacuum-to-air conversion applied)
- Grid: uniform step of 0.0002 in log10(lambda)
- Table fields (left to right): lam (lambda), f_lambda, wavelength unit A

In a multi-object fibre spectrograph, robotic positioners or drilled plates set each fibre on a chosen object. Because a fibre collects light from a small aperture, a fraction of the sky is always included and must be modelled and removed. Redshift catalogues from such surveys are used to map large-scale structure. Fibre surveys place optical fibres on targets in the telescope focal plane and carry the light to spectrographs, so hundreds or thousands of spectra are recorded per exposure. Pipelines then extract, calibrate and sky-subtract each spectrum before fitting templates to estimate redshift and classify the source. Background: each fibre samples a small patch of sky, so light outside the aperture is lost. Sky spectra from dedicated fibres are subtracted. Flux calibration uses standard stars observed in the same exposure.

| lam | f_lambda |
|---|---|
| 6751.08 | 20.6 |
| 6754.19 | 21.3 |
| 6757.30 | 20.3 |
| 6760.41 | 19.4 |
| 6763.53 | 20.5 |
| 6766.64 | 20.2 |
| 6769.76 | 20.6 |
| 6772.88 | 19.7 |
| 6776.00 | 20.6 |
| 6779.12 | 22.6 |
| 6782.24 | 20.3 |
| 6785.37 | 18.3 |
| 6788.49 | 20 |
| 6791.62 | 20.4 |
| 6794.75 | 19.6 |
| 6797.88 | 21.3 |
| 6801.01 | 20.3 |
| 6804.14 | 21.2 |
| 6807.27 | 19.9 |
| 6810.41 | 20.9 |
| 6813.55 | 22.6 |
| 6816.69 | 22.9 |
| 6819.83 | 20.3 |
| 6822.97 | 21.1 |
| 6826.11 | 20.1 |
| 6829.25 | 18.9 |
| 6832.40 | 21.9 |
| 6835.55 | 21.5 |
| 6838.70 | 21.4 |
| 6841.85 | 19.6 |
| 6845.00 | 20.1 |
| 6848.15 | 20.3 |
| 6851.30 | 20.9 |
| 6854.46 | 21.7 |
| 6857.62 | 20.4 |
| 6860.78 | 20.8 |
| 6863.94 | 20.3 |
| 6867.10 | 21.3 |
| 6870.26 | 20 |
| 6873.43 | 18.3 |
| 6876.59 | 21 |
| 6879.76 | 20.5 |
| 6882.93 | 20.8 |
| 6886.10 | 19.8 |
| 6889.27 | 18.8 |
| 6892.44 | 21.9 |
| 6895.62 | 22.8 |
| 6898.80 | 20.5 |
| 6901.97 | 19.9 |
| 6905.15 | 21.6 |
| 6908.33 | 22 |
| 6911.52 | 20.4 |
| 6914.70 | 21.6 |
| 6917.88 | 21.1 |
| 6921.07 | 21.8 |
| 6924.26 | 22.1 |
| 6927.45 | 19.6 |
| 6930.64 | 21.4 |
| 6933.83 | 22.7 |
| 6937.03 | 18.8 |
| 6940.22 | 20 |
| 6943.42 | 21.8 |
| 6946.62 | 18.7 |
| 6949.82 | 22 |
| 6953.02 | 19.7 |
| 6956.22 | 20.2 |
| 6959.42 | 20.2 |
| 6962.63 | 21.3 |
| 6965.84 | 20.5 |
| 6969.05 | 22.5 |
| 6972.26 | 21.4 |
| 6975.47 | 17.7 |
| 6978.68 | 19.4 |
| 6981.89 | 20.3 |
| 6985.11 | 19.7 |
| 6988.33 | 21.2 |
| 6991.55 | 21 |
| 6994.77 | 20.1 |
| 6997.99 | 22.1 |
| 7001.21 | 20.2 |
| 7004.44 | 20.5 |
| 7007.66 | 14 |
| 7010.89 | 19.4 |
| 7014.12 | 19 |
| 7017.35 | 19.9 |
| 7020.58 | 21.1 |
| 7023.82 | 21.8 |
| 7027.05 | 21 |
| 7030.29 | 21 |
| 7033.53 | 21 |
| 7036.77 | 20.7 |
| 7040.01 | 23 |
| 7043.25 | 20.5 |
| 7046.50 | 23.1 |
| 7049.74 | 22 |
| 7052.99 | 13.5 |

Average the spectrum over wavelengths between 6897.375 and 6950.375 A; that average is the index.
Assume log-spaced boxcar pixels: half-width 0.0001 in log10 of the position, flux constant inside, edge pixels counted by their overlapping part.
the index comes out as 20.9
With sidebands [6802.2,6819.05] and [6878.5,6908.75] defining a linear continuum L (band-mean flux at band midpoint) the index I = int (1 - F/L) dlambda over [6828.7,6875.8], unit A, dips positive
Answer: 1.3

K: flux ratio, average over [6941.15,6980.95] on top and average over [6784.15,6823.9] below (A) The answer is 0.99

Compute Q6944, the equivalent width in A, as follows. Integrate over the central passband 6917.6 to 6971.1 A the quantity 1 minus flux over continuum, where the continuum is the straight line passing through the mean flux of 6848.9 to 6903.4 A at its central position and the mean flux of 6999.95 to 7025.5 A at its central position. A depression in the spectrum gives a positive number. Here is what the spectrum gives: -2.2 A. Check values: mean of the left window 20.6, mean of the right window 19.5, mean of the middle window 20.8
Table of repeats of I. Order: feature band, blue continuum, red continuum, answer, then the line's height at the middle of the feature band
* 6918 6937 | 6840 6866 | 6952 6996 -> -0.8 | 20.4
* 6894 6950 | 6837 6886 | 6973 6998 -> -2.0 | 20.3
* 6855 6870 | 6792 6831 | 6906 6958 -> 0.1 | 20.8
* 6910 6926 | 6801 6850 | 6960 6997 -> -0.6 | 20.6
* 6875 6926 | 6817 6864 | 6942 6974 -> -0.7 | 20.8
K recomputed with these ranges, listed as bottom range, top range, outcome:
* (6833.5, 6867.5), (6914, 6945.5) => 1.01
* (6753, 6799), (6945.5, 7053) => 1.00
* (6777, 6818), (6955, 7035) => 0.98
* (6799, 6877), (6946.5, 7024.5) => 0.97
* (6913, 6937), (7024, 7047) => 1.01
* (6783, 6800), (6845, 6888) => 1.03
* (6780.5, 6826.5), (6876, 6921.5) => 1.01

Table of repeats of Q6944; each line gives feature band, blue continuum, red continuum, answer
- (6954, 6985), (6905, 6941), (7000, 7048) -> 0.7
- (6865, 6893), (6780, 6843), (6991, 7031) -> 0.3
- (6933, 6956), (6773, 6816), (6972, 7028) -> -0.3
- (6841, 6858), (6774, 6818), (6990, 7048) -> 0.1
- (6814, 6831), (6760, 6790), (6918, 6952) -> -0.3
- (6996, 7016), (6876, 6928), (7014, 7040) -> 1.6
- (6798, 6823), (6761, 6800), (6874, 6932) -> -0.9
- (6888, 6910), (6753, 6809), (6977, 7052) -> -0.7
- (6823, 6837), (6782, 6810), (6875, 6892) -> -0.3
